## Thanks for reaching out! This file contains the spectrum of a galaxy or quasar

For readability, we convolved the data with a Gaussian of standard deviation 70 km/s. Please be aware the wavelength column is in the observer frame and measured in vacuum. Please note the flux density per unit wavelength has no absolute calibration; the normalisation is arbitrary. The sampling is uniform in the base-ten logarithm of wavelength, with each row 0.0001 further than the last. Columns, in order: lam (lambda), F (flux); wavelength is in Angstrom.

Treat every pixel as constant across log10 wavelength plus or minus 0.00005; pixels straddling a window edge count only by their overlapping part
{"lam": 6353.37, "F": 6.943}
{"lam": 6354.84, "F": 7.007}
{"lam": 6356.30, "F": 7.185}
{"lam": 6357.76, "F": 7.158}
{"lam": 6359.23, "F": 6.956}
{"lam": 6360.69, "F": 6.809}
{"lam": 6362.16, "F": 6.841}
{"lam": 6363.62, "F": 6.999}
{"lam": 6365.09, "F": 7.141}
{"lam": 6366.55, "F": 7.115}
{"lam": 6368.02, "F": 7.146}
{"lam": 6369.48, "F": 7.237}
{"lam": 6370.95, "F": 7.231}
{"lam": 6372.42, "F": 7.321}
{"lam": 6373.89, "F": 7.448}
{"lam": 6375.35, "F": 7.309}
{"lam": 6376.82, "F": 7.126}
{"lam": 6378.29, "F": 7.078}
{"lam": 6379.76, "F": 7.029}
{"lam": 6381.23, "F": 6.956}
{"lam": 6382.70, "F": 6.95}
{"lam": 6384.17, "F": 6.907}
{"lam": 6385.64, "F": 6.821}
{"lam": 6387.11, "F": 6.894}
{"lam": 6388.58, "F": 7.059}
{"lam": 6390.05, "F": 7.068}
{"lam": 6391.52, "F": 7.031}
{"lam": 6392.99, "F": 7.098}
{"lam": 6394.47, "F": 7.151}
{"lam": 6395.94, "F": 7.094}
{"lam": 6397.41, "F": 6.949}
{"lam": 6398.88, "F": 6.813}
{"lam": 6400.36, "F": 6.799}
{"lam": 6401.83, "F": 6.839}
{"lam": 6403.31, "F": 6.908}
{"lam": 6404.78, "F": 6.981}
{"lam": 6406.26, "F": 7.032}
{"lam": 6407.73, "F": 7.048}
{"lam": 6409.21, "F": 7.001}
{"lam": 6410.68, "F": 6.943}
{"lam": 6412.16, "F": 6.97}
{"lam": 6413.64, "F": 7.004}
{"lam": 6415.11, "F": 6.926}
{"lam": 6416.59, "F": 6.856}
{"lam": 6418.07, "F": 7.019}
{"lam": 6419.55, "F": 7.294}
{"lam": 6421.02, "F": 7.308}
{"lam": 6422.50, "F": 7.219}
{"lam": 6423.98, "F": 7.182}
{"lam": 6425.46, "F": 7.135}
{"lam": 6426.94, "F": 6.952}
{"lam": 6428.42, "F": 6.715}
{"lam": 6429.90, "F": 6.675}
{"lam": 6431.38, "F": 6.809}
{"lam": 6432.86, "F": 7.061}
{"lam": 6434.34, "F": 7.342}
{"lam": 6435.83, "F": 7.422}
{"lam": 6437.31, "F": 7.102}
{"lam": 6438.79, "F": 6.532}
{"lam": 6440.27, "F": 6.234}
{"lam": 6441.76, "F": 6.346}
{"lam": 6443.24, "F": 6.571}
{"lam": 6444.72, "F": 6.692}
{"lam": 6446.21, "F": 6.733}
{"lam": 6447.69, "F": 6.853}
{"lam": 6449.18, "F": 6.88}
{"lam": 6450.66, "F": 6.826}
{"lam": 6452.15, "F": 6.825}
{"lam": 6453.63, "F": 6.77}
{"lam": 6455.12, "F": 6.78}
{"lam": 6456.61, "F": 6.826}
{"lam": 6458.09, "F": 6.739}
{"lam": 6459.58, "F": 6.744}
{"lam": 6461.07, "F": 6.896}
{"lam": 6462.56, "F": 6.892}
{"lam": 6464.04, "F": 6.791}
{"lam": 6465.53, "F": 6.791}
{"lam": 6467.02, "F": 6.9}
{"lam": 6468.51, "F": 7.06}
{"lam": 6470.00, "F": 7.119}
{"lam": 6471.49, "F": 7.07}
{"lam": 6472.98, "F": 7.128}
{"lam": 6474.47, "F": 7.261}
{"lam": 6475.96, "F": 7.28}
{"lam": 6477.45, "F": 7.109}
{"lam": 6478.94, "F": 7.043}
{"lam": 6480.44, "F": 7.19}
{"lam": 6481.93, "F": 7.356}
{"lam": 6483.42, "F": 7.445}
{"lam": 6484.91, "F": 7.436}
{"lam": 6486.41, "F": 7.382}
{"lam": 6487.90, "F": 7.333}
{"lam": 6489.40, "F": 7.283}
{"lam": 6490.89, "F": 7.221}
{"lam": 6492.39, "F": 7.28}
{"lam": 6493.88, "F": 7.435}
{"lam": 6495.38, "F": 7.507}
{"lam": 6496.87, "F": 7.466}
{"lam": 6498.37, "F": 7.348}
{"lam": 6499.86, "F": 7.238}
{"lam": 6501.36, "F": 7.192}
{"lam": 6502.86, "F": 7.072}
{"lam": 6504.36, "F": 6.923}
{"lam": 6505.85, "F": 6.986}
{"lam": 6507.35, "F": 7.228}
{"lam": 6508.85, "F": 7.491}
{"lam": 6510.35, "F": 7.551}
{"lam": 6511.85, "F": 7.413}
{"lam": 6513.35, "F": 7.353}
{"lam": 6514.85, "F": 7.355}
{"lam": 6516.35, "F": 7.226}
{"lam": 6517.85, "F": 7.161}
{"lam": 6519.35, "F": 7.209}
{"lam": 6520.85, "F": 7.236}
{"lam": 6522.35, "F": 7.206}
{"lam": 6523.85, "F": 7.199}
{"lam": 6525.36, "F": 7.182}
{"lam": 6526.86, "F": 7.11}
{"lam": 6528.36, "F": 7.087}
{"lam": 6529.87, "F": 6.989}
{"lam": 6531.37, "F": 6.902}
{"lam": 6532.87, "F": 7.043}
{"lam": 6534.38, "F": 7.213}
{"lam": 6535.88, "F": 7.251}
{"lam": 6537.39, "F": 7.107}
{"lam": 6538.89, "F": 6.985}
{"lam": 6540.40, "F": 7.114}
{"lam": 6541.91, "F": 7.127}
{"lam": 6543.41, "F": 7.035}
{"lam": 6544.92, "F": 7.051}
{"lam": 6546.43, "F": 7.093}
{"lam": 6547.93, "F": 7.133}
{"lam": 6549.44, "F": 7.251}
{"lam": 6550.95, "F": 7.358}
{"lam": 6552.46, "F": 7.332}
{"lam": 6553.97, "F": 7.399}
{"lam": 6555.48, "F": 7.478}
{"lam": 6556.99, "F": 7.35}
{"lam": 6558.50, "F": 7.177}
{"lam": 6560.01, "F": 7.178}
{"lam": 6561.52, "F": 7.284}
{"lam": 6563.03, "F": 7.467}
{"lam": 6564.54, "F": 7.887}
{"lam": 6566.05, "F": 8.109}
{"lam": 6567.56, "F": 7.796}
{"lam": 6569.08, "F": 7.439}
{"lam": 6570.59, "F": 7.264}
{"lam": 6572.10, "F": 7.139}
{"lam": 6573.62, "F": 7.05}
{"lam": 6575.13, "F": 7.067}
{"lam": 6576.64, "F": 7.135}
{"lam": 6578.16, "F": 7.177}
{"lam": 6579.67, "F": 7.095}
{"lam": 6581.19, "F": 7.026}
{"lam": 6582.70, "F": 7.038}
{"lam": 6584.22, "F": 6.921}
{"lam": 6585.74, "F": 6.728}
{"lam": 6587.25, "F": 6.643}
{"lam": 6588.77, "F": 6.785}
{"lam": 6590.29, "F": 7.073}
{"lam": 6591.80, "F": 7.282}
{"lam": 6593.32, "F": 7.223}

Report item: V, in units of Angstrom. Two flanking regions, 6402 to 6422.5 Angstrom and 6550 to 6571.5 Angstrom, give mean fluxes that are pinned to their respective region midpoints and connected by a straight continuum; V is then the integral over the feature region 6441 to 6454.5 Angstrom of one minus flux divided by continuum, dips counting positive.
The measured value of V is 0.77 Angstrom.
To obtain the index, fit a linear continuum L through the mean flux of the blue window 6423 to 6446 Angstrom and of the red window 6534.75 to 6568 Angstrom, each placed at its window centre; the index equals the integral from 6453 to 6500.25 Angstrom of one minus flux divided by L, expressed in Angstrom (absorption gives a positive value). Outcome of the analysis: -0.7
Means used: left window 6.85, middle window 7.13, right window 7.31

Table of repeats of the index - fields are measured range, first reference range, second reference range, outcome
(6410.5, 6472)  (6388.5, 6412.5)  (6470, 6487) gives 1.9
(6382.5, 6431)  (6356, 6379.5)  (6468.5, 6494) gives 1.2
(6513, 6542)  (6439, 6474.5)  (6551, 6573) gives 0.3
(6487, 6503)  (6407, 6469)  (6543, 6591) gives -0.6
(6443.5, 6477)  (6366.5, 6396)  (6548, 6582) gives 1.4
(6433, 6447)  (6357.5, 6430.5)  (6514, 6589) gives 0.6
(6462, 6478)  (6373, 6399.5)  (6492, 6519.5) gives 0.4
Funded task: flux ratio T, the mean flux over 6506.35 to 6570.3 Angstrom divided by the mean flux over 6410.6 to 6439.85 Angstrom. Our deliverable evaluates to 1.04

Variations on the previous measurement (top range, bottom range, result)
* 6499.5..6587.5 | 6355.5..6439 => 1.02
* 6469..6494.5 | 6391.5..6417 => 1.04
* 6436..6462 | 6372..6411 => 0.96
